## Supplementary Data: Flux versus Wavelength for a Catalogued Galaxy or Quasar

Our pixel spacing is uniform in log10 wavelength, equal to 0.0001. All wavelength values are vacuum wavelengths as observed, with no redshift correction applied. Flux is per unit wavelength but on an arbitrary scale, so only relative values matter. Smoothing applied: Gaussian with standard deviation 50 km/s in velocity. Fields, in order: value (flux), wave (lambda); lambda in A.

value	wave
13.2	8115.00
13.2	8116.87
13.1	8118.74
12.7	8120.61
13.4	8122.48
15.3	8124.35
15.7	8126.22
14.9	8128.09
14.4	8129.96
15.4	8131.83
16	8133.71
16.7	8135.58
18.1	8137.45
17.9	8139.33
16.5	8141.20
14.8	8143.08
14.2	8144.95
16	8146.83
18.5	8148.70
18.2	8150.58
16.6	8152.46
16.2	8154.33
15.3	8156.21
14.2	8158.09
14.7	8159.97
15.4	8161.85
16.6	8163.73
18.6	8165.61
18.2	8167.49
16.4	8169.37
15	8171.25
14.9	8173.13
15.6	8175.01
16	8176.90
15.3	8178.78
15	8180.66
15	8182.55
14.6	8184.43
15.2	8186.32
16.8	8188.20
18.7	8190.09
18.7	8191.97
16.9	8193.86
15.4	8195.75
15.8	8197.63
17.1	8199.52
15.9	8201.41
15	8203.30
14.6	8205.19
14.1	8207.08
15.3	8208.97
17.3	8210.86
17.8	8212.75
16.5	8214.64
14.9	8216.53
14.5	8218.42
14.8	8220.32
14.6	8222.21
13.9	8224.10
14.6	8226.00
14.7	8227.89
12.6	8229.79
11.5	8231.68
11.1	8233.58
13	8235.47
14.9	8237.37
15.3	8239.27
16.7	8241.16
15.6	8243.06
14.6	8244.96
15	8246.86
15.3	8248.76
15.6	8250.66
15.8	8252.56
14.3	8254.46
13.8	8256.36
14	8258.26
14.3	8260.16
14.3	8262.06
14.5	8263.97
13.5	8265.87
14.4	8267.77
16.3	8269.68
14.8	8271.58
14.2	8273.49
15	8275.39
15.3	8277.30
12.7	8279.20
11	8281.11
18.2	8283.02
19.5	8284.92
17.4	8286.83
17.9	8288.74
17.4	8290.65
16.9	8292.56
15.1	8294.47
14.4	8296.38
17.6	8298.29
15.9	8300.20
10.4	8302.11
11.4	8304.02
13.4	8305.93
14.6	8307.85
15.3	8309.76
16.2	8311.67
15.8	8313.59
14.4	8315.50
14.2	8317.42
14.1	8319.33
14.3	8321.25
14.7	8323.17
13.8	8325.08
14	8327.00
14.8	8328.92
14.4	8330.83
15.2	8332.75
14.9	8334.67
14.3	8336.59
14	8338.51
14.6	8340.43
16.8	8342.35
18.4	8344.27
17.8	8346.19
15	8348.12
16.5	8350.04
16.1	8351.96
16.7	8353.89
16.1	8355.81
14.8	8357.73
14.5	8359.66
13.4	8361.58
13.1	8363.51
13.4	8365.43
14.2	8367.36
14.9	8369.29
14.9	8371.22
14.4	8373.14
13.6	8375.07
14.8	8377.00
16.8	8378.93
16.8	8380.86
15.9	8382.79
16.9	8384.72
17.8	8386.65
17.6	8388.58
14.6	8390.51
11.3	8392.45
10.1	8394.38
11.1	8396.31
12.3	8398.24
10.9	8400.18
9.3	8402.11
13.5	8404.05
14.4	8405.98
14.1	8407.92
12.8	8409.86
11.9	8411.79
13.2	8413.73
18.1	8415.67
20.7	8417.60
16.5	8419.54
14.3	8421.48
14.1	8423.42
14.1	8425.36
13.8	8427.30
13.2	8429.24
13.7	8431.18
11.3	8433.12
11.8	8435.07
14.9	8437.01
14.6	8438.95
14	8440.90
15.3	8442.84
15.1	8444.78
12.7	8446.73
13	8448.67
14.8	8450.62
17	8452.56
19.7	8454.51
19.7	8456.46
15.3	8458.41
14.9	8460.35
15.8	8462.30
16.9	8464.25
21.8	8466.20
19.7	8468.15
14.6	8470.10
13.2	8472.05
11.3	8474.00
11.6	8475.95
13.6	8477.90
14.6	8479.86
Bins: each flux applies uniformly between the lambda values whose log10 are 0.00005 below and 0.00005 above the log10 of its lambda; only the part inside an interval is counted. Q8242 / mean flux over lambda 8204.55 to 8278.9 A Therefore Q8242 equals 14.7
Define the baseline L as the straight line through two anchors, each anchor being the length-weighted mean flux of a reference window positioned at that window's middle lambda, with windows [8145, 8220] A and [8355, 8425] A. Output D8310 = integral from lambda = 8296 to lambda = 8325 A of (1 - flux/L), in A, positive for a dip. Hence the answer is 1.11 A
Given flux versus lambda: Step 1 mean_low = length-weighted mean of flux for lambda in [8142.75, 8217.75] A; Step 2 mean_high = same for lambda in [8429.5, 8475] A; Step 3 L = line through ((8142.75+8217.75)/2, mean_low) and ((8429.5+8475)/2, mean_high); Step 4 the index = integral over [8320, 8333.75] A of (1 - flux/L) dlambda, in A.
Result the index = 1.0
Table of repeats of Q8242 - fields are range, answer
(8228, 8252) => 14.3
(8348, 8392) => 15.3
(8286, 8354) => 15.2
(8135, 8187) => 16.1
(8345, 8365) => 15.4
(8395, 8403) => 10.9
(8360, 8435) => 14.1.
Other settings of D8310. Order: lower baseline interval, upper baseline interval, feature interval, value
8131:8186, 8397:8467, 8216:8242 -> 2.7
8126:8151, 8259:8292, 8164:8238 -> 1.9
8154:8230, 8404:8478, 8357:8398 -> 1.8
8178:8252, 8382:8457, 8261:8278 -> 0.3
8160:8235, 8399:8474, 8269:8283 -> 0.8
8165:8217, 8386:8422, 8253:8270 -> 1.1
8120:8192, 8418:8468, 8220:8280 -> 5.0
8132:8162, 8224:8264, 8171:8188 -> 0.4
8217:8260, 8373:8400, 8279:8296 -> -2.3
